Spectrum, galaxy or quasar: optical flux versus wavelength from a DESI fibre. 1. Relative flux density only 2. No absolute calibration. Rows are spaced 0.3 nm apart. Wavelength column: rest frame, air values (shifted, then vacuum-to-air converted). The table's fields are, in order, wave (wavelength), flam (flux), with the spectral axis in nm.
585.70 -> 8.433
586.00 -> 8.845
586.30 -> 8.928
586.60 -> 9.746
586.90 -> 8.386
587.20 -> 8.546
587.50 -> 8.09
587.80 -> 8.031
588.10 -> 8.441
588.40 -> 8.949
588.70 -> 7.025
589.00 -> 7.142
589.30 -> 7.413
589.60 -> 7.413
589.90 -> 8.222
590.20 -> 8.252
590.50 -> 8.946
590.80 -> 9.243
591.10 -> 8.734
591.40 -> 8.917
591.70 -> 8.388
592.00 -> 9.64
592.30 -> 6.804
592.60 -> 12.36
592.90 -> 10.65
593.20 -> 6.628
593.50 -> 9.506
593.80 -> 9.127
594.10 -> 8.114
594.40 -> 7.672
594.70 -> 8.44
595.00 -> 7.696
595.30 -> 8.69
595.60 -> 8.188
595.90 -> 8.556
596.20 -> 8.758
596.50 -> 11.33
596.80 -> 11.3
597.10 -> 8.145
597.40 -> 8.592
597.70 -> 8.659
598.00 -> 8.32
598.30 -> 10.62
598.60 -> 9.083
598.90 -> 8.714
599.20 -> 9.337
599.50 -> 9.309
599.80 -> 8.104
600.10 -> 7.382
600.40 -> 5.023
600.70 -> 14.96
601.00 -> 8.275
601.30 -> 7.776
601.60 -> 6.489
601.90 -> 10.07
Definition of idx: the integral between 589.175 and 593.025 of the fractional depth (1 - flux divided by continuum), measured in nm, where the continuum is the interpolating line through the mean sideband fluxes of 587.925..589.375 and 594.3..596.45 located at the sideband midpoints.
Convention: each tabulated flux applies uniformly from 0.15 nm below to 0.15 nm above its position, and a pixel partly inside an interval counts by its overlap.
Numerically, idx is -0.38 nm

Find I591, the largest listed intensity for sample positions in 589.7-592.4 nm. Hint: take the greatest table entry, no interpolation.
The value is 9.64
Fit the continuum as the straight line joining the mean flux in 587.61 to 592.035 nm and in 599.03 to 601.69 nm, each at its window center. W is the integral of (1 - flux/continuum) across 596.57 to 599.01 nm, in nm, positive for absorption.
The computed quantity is -0.219 nm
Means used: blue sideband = 8.28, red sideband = 8.56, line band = 9.26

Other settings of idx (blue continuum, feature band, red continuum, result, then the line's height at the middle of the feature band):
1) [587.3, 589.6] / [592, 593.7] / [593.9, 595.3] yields -0.254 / 8.03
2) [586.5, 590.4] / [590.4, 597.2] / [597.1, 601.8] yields -0.447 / 8.4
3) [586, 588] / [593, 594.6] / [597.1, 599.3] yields 0.099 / 8.84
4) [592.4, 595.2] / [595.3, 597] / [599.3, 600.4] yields -0.206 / 8.48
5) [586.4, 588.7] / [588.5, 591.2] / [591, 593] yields 0.271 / 8.94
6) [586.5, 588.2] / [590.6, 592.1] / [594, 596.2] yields -0.107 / 8.37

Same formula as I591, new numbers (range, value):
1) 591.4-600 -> 12.36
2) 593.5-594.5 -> 9.506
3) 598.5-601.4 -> 14.96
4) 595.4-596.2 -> 8.758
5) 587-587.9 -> 8.546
